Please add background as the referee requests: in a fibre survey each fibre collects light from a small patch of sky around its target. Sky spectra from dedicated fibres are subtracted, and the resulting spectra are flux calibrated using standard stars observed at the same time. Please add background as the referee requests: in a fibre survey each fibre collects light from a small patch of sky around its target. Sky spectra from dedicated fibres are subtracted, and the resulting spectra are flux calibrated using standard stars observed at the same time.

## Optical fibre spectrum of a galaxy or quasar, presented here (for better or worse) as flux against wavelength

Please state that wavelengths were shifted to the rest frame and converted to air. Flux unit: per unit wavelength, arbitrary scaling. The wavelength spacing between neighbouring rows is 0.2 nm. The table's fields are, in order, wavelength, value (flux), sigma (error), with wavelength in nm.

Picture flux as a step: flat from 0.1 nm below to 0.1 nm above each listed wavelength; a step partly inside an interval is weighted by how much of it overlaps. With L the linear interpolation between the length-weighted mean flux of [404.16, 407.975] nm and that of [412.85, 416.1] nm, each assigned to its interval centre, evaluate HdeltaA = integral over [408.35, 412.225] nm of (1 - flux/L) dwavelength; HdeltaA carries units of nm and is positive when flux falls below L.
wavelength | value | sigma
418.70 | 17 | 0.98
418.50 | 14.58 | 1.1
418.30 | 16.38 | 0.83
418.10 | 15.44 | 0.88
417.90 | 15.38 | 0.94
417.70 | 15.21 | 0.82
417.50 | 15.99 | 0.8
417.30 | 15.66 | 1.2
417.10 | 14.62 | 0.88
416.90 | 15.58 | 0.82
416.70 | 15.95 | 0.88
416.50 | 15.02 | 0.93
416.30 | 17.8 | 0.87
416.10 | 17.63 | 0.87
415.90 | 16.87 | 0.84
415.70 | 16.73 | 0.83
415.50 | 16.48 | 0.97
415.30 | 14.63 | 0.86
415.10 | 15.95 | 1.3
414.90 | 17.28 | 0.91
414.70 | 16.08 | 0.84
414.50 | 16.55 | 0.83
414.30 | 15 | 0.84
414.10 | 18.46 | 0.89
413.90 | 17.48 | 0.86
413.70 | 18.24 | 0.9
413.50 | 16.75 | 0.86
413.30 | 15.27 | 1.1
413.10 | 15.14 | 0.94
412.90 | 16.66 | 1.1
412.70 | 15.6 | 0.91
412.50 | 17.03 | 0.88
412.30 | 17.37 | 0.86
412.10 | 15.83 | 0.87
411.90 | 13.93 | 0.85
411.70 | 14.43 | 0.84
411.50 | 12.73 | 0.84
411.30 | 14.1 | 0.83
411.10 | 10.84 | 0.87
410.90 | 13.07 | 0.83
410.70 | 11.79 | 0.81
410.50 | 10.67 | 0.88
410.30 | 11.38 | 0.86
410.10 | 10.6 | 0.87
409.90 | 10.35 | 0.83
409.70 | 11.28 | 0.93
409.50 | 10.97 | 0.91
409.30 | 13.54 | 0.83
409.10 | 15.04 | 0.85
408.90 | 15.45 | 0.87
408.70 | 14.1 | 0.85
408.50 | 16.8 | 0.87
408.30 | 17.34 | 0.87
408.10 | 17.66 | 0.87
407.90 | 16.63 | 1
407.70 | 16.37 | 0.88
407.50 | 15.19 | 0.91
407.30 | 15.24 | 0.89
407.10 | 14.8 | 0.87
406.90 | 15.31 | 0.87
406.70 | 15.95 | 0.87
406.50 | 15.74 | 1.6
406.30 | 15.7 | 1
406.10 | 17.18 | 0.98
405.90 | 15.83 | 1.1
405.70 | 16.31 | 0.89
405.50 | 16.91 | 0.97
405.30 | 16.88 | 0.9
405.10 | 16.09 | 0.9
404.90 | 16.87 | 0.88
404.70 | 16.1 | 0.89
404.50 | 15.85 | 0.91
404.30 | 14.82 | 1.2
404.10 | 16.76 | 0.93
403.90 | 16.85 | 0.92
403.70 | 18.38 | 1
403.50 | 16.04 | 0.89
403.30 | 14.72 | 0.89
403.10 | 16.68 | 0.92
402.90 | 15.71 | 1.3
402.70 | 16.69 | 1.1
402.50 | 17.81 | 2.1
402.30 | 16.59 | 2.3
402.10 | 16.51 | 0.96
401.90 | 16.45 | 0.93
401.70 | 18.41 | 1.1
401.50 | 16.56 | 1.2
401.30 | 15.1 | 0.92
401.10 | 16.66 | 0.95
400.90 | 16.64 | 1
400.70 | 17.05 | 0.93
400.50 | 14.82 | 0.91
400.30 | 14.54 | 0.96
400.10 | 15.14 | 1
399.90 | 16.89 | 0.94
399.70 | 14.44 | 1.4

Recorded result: 0.76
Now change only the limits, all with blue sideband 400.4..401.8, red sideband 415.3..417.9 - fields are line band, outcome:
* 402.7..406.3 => 0.01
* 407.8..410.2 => 0.31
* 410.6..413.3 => 0.27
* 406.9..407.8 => 0.05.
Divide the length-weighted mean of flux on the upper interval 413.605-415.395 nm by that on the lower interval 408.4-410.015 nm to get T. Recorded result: 1.24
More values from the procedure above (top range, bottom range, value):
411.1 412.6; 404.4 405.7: 0.90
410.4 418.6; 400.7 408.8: 0.95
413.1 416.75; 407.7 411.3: 1.23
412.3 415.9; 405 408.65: 1.02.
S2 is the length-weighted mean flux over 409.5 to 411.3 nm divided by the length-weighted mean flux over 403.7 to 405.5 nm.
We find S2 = 0.69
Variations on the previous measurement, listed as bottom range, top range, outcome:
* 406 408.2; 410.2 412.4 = 0.83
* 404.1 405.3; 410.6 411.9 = 0.80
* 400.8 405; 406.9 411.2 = 0.84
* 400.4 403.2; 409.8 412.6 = 0.79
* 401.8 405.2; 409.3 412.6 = 0.79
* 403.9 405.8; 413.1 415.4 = 1.01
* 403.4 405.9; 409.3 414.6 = 0.87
